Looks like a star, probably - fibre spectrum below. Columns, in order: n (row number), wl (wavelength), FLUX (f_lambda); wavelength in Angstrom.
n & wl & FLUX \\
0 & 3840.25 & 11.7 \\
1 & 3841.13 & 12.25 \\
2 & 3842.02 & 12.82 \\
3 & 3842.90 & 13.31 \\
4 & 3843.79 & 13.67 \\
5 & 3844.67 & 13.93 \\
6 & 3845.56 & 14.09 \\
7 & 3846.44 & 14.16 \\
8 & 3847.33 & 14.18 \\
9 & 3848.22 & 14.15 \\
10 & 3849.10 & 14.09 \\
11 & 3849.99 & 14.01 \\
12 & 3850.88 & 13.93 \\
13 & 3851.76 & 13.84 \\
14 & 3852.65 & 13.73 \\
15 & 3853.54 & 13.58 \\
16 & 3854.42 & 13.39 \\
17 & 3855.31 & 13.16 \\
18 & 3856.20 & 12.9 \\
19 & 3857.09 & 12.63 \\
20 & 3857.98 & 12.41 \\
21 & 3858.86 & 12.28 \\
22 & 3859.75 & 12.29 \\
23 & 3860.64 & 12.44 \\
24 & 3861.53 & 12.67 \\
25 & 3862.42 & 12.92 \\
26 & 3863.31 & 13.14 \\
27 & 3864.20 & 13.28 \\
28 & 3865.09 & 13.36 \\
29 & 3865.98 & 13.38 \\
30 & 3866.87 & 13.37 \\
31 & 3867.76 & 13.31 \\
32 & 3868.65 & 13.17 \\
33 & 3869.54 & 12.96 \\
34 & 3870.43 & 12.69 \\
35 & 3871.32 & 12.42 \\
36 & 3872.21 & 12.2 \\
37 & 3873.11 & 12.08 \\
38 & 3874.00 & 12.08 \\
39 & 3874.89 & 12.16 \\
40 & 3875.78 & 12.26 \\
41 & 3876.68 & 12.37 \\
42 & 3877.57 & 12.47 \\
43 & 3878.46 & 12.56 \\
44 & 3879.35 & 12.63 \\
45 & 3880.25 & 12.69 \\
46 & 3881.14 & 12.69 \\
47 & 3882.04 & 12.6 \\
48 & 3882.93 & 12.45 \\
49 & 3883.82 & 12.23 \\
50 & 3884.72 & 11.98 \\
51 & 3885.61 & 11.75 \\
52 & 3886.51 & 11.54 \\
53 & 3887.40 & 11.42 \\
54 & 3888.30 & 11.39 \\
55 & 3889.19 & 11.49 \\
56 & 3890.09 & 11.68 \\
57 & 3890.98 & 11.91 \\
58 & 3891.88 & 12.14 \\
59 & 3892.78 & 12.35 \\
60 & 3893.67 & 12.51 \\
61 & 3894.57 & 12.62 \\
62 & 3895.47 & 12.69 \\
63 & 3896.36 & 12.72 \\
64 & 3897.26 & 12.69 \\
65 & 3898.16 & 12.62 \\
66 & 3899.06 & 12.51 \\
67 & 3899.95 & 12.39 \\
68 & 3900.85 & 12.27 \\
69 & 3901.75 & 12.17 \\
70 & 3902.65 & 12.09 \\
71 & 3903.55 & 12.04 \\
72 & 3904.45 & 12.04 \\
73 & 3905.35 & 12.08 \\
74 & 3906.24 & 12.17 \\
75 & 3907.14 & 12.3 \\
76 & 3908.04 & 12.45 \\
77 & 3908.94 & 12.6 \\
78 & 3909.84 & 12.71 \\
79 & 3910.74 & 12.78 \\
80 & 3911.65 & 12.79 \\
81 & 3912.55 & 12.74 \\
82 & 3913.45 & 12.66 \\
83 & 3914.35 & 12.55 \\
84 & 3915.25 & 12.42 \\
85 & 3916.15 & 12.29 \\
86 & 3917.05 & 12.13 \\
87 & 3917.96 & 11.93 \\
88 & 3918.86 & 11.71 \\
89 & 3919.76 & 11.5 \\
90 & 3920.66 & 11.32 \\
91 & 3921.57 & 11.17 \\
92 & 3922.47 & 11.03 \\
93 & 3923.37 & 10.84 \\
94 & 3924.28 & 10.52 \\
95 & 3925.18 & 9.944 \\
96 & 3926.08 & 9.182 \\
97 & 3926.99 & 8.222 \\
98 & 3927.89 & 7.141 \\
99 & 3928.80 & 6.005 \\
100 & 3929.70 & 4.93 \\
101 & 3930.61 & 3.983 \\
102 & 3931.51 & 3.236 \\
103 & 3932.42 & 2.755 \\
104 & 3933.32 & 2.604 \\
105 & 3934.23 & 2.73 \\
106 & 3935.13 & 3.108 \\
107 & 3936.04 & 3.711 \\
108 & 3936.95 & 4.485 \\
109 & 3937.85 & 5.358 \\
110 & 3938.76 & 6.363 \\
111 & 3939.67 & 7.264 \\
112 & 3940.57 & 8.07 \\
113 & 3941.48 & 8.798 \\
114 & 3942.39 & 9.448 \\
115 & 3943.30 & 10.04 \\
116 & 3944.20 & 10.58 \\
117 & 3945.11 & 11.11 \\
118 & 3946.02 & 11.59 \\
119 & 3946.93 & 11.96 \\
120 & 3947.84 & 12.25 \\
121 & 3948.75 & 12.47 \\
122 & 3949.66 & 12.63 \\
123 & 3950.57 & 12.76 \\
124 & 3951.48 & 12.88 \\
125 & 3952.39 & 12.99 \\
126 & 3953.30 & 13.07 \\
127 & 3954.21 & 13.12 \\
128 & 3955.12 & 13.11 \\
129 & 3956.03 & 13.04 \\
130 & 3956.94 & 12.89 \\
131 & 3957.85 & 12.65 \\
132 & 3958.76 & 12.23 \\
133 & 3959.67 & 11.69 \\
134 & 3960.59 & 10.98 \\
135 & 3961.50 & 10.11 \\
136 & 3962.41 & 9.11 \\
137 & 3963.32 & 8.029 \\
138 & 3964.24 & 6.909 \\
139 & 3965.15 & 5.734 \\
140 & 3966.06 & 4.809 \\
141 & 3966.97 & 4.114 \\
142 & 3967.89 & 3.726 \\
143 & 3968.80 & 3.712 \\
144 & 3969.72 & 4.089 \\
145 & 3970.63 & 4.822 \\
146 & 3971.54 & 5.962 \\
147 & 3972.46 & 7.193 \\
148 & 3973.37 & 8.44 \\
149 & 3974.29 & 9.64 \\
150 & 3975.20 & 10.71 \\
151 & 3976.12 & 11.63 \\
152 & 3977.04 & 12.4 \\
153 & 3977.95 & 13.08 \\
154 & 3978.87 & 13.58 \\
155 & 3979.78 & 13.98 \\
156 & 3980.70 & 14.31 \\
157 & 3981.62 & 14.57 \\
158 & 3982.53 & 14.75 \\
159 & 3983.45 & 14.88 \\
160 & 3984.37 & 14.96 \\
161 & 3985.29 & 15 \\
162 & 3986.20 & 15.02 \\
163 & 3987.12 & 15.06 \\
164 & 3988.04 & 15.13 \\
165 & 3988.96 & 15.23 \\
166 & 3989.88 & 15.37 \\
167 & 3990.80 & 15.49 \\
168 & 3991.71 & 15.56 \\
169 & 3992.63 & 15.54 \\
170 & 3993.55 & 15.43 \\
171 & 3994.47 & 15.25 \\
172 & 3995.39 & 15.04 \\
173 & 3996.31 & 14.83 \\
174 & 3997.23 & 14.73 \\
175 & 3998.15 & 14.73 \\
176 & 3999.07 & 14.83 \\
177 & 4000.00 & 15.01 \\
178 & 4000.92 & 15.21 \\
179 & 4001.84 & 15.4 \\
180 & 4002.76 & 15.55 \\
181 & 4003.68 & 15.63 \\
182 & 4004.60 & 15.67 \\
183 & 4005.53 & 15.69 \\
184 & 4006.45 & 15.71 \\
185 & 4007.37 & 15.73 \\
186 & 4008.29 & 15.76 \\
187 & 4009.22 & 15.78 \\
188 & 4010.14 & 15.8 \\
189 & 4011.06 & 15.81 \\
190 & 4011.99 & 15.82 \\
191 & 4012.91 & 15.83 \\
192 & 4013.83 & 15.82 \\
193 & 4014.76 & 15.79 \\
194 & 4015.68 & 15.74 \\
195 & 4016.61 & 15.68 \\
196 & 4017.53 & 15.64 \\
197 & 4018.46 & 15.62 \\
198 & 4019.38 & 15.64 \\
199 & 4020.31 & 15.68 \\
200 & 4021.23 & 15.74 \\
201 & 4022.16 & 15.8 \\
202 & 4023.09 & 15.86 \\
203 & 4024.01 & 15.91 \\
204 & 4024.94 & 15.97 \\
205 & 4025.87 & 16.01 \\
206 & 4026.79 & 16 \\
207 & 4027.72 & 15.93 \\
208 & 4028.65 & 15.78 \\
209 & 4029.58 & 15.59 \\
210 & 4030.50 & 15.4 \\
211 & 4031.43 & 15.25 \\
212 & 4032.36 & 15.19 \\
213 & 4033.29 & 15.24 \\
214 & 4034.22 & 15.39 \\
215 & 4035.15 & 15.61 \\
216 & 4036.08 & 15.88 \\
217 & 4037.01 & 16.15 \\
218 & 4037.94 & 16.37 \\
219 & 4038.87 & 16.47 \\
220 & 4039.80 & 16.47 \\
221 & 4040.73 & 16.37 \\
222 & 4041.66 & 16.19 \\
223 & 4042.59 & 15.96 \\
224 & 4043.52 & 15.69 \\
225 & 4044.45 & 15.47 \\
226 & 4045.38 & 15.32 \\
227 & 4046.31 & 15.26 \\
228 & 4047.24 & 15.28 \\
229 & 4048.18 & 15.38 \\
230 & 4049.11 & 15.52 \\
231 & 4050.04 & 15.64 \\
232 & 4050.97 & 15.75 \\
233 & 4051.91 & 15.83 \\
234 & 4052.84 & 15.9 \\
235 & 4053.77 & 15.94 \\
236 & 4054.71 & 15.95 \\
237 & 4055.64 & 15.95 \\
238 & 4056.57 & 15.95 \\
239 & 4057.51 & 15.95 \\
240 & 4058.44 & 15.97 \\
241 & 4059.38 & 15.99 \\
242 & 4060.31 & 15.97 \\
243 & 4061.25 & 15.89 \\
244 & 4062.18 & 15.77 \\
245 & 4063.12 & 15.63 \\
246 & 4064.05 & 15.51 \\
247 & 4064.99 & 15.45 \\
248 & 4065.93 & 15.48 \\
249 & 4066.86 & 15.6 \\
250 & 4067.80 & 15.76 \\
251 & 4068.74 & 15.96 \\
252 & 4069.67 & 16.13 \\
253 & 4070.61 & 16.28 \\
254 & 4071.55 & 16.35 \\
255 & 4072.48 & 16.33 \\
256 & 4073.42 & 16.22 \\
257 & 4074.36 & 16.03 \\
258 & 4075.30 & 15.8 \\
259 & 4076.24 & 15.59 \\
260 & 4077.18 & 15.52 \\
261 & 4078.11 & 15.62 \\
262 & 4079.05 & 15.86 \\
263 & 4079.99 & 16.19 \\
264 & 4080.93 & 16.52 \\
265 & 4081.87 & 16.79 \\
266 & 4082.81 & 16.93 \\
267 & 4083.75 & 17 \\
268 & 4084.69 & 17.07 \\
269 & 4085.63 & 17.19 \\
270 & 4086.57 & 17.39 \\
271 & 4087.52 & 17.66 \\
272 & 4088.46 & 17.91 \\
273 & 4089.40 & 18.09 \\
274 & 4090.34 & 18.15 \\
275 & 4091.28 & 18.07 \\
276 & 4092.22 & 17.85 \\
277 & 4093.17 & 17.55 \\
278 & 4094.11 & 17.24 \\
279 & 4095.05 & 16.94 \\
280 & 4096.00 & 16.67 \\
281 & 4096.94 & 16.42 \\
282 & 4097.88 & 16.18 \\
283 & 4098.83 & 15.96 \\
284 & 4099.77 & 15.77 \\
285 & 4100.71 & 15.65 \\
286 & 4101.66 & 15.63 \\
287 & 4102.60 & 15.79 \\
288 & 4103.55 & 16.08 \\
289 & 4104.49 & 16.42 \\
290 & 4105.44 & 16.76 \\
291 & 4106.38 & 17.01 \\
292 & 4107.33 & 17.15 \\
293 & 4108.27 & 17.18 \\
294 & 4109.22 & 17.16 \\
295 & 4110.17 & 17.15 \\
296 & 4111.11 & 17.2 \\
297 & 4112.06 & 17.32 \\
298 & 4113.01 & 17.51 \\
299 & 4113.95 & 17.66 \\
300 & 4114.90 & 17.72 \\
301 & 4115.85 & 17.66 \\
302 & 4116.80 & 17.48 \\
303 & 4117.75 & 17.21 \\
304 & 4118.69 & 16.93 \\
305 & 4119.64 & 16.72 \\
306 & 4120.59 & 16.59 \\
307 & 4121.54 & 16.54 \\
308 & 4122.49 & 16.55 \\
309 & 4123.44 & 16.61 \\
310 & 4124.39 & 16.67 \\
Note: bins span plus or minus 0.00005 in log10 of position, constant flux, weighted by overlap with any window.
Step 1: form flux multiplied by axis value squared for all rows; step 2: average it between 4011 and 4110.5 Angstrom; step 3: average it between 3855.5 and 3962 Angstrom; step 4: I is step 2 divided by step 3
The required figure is 1.56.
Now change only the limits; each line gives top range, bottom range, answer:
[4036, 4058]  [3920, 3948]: 2.18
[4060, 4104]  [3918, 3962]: 1.87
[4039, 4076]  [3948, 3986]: 1.55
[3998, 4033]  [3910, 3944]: 1.90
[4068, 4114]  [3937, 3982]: 1.79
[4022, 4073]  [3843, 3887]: 1.34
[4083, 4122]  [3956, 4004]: 1.50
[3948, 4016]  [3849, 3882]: 1.05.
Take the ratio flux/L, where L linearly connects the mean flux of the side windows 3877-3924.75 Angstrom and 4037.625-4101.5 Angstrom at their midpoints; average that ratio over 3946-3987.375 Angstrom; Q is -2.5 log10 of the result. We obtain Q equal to 0.25 mag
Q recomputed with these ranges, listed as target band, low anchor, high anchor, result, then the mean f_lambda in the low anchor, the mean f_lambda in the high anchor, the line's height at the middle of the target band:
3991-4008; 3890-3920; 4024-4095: -0.047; 12.3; 16.1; 14.7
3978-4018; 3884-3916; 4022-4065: -0.041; 12.3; 15.8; 14.7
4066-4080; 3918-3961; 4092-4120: -0.039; 9.38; 16.9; 15.4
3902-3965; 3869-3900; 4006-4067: 0.308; 12.3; 15.8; 13.4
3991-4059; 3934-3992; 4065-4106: -0.162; 10.5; 16.5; 13.5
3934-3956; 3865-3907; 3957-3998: 0.211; 12.4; 11.5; 11.8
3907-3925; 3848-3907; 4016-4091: 0.117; 12.6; 16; 13.3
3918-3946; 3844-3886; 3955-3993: 0.470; 13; 11.2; 11.9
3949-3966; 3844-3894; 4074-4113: 0.268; 12.8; 16.8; 14.3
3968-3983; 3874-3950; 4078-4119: 0.266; 10.6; 17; 12.8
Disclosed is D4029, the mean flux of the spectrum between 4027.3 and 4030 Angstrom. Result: 15.7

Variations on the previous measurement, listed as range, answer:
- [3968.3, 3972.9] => 5.13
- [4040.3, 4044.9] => 15.9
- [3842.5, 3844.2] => 13.5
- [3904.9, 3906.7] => 12.2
